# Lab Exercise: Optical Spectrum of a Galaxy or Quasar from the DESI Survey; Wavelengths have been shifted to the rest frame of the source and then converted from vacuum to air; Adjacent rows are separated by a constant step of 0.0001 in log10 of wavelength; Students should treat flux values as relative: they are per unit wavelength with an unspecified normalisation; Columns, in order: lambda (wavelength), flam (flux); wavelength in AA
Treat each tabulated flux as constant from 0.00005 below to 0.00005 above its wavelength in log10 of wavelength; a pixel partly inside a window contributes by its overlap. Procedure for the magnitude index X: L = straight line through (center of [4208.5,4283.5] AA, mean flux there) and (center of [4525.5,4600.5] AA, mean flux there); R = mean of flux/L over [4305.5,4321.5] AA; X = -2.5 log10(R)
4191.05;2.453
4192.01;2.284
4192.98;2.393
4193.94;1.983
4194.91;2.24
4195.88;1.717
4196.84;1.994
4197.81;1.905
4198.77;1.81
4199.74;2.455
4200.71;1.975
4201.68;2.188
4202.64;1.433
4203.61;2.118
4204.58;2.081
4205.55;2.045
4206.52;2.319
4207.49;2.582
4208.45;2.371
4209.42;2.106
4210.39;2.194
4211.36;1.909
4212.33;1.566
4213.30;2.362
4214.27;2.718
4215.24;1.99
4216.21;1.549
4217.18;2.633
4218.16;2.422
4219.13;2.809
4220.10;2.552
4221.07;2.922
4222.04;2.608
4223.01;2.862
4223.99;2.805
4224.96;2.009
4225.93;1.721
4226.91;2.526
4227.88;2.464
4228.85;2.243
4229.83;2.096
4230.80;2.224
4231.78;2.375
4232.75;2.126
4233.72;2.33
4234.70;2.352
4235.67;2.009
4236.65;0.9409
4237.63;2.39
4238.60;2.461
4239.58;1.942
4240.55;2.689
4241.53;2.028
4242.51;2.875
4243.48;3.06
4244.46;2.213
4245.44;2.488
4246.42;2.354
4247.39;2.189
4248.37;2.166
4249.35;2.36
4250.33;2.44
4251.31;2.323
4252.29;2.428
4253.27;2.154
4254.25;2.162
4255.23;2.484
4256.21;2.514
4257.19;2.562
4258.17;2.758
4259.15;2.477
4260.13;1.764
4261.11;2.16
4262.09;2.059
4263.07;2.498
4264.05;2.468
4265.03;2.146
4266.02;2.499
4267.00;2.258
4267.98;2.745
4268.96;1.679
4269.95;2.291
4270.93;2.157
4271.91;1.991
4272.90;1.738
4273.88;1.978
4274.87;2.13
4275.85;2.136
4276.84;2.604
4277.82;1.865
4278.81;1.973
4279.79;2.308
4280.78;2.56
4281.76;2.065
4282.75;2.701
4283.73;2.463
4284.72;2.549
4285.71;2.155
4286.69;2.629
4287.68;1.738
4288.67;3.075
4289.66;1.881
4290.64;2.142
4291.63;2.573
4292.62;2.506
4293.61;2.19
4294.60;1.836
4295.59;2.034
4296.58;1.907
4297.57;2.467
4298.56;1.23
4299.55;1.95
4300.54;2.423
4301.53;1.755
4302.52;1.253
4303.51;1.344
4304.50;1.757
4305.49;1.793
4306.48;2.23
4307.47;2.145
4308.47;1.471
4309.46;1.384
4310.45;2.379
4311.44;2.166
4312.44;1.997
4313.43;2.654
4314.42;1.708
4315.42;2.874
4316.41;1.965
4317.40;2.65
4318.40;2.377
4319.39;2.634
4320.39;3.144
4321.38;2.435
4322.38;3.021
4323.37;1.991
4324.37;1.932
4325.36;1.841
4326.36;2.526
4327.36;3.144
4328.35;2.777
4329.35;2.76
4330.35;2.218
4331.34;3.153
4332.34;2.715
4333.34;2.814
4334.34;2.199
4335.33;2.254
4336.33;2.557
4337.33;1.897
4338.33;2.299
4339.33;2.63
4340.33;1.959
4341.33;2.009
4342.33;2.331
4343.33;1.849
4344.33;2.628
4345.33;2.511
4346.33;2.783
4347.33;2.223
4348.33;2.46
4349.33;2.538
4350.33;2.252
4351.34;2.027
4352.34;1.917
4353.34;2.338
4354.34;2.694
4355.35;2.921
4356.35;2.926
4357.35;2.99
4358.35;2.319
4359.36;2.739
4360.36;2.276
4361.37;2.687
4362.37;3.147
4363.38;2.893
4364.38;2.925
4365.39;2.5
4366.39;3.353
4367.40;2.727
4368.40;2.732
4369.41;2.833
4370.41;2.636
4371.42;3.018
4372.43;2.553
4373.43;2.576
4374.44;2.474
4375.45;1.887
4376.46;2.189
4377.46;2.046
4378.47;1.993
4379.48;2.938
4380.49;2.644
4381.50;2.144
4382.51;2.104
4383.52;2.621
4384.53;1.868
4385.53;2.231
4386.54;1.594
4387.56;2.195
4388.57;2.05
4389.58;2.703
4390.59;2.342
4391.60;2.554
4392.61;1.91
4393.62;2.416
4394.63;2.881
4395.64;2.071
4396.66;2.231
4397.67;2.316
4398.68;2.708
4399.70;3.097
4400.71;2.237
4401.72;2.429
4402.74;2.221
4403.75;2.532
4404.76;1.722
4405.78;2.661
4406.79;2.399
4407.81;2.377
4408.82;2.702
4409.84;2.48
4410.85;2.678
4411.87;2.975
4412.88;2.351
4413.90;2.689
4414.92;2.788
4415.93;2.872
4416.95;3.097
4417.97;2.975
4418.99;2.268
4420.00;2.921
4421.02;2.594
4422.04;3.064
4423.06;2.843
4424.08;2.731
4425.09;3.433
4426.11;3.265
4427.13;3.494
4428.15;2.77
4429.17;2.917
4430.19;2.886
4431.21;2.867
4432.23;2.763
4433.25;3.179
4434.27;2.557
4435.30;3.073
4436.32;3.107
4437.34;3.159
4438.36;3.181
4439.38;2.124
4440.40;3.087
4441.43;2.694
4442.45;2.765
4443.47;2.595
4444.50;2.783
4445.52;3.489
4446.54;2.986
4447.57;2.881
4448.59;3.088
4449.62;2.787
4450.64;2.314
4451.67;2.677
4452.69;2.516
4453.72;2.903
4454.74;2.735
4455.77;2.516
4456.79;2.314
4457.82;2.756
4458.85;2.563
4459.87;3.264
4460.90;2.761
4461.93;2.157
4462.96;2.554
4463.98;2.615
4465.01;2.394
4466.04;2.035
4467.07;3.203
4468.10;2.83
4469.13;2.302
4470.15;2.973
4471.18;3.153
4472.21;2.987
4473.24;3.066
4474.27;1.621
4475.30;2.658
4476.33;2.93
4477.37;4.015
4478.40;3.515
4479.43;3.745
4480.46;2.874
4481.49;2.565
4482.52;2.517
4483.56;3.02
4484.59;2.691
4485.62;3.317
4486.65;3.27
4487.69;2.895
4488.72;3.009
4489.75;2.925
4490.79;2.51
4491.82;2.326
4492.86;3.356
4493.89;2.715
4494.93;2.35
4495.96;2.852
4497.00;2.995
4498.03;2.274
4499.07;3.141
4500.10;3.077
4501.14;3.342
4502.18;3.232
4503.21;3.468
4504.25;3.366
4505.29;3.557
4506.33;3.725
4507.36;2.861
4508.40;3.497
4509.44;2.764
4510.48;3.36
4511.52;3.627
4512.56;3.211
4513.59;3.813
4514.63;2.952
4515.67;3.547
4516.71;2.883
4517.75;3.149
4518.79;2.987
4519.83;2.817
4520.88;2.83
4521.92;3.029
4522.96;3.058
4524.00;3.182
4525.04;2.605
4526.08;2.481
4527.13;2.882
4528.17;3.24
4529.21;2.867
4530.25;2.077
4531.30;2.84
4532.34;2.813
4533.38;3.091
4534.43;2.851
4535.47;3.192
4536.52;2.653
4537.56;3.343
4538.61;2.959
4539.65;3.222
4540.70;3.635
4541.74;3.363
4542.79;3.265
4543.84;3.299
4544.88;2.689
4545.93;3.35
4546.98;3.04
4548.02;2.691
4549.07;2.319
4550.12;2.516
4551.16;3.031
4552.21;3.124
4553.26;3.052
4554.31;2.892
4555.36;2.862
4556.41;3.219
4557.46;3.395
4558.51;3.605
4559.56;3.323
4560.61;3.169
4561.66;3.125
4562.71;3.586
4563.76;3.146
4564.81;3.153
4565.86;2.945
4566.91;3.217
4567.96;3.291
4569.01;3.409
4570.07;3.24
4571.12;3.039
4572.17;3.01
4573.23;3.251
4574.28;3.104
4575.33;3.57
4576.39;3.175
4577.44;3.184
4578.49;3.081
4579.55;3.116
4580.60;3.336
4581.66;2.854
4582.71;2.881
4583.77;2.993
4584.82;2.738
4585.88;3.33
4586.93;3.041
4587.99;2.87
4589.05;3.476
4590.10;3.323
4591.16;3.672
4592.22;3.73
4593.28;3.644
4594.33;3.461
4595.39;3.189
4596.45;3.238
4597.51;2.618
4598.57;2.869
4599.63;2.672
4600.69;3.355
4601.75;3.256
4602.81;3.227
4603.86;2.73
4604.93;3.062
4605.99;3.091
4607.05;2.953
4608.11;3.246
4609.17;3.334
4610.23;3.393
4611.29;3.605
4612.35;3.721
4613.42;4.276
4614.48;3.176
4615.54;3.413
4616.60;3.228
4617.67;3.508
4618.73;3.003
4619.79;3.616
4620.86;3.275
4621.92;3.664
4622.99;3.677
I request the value 0.100 mag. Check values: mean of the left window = 2.29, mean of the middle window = 2.25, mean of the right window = 3.1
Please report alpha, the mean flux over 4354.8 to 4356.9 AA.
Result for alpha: 2.92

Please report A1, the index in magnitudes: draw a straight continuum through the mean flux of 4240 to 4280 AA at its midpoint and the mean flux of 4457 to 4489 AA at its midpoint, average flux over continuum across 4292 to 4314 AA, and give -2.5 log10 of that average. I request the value 0.23 mag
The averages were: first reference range 2.3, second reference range 2.84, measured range 1.95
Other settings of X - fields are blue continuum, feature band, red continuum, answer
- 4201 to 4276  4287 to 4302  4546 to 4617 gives 0.14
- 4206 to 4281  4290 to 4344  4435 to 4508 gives 0.12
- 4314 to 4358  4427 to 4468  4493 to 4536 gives 0.01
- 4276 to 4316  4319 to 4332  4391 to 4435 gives -0.15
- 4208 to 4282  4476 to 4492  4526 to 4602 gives -0.05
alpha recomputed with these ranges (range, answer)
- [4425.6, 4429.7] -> 3.11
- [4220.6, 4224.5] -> 2.79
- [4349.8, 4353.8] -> 2.13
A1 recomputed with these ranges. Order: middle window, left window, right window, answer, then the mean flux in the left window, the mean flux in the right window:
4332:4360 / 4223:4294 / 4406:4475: 0.05 mag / 2.29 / 2.77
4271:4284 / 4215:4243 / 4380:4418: 0.08 mag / 2.31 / 2.44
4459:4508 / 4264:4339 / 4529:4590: -0.03 mag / 2.24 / 3.09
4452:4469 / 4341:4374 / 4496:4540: 0.11 mag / 2.59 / 3.06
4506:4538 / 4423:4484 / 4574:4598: 0.00 mag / 2.84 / 3.2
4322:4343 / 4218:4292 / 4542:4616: 0.04 mag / 2.31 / 3.18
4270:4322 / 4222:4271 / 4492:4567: 0.13 mag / 2.31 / 3.07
